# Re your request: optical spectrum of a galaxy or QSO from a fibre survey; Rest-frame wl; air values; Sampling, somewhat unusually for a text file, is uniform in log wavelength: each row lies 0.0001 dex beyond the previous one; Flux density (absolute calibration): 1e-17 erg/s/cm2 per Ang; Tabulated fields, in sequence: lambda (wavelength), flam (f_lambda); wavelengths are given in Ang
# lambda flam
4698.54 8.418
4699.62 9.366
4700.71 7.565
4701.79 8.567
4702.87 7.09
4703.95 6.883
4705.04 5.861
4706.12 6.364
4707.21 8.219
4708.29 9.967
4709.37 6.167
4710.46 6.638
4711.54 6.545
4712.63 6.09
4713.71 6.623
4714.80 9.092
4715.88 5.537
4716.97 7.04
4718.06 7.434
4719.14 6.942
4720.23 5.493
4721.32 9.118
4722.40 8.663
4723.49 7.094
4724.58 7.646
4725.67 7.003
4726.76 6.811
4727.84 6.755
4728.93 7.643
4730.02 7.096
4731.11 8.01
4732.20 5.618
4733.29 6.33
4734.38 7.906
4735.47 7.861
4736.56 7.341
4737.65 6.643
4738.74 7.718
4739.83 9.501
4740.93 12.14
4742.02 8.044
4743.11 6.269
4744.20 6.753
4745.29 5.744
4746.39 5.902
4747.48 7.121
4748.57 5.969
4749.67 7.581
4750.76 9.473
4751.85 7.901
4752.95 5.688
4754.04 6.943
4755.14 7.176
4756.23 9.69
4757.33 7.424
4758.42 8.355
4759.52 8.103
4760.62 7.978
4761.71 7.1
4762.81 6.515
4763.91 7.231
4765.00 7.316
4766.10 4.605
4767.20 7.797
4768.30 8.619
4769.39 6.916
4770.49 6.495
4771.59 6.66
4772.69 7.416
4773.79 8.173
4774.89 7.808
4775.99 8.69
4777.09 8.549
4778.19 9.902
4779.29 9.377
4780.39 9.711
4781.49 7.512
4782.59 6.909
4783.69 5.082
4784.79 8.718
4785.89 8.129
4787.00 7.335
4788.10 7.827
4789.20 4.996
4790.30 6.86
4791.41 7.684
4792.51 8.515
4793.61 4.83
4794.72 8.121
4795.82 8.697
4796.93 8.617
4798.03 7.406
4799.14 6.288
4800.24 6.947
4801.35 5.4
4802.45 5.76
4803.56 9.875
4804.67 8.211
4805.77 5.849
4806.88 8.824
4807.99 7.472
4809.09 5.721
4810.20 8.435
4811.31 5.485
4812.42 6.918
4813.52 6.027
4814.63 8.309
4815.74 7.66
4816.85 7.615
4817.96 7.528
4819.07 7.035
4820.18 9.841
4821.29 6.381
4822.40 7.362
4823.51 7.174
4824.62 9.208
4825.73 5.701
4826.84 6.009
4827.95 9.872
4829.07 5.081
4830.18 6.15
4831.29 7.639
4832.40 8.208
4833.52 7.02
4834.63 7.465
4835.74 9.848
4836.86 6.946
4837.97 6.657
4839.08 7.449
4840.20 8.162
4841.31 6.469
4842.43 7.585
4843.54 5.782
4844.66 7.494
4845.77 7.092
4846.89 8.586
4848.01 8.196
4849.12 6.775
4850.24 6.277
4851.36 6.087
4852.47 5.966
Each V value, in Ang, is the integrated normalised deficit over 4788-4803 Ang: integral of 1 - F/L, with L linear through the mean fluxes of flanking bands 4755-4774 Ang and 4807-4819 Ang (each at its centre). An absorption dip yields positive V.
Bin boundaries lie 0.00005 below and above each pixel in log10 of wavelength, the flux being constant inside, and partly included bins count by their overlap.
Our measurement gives 0.60 Ang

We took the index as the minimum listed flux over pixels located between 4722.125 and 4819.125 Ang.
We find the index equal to 4.605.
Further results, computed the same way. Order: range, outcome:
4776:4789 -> 5.082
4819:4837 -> 5.081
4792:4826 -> 4.83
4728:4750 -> 5.618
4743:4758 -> 5.688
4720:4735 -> 5.493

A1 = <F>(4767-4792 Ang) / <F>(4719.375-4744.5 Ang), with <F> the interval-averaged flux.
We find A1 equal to 1.02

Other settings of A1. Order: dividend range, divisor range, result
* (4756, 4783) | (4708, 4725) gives 1.08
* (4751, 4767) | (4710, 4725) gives 1.03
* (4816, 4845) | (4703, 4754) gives 1.02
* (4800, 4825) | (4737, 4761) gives 0.96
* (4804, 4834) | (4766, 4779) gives 0.94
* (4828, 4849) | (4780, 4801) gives 1.00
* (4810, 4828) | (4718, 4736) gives 1.01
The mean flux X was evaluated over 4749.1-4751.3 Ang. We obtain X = 8.49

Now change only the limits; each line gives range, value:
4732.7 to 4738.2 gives 7.21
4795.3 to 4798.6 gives 8.21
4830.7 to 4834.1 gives 7.61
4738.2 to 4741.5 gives 9.76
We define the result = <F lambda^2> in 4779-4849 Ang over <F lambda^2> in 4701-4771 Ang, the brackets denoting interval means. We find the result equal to 1.0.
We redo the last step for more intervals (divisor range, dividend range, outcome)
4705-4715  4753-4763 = 1.09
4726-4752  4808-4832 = 1.01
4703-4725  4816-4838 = 1.09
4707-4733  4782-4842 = 1.05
